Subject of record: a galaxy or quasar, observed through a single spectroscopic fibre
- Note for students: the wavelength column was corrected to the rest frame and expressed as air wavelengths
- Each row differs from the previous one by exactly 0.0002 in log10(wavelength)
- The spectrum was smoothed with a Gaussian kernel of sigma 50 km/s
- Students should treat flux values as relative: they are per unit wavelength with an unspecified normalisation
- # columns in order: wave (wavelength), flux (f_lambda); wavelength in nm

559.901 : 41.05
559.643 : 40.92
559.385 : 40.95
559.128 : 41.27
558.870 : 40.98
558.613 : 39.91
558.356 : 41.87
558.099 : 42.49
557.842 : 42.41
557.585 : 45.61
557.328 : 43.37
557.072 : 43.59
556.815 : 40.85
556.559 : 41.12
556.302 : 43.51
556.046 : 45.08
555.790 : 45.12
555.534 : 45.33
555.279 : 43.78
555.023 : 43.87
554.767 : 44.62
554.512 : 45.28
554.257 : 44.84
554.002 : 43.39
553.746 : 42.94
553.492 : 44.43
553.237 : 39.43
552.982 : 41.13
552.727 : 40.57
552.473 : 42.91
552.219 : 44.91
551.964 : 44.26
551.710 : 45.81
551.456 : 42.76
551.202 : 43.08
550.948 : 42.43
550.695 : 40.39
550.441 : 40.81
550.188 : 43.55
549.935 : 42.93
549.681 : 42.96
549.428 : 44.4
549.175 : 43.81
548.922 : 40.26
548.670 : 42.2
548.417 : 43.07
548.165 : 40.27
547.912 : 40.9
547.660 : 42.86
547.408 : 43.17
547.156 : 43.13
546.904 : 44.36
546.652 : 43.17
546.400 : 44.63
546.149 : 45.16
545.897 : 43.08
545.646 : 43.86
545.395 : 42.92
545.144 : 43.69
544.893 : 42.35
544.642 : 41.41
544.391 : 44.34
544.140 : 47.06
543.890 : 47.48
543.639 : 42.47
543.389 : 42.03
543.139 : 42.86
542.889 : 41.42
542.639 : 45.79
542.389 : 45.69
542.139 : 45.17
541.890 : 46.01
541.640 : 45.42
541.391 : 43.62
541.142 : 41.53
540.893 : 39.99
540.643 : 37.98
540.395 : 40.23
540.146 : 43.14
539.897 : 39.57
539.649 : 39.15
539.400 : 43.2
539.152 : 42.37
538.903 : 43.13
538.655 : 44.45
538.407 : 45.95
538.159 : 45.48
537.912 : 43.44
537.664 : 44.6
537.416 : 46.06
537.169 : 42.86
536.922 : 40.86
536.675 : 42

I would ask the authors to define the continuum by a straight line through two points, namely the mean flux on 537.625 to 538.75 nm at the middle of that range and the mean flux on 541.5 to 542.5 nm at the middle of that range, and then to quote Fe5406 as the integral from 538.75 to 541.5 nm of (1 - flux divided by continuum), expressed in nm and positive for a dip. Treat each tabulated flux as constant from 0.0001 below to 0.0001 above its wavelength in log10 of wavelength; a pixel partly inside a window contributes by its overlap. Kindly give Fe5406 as 0.24 nm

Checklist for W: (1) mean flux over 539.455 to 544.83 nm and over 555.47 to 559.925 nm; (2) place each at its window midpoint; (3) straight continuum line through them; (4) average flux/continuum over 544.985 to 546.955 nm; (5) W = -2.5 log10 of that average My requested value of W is -0.02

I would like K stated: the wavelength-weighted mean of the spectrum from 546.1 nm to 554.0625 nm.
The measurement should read 42.8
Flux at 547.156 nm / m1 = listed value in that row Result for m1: 43.13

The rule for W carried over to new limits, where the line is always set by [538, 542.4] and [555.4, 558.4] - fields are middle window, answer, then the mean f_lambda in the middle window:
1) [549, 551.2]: 0.01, 42.6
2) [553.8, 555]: -0.03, 44.4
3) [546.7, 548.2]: 0.01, 42.6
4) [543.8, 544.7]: -0.06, 45.2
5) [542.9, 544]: -0.01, 43.4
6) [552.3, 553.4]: 0.05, 41.3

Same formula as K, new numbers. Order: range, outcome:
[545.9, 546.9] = 44.2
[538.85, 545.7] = 43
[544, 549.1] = 43.1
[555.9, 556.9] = 42.8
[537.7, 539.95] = 43.1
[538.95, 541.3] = 40.9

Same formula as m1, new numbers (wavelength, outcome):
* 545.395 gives 42.92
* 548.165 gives 40.27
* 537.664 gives 44.6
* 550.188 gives 43.55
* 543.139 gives 42.86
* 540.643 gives 37.98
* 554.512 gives 45.28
